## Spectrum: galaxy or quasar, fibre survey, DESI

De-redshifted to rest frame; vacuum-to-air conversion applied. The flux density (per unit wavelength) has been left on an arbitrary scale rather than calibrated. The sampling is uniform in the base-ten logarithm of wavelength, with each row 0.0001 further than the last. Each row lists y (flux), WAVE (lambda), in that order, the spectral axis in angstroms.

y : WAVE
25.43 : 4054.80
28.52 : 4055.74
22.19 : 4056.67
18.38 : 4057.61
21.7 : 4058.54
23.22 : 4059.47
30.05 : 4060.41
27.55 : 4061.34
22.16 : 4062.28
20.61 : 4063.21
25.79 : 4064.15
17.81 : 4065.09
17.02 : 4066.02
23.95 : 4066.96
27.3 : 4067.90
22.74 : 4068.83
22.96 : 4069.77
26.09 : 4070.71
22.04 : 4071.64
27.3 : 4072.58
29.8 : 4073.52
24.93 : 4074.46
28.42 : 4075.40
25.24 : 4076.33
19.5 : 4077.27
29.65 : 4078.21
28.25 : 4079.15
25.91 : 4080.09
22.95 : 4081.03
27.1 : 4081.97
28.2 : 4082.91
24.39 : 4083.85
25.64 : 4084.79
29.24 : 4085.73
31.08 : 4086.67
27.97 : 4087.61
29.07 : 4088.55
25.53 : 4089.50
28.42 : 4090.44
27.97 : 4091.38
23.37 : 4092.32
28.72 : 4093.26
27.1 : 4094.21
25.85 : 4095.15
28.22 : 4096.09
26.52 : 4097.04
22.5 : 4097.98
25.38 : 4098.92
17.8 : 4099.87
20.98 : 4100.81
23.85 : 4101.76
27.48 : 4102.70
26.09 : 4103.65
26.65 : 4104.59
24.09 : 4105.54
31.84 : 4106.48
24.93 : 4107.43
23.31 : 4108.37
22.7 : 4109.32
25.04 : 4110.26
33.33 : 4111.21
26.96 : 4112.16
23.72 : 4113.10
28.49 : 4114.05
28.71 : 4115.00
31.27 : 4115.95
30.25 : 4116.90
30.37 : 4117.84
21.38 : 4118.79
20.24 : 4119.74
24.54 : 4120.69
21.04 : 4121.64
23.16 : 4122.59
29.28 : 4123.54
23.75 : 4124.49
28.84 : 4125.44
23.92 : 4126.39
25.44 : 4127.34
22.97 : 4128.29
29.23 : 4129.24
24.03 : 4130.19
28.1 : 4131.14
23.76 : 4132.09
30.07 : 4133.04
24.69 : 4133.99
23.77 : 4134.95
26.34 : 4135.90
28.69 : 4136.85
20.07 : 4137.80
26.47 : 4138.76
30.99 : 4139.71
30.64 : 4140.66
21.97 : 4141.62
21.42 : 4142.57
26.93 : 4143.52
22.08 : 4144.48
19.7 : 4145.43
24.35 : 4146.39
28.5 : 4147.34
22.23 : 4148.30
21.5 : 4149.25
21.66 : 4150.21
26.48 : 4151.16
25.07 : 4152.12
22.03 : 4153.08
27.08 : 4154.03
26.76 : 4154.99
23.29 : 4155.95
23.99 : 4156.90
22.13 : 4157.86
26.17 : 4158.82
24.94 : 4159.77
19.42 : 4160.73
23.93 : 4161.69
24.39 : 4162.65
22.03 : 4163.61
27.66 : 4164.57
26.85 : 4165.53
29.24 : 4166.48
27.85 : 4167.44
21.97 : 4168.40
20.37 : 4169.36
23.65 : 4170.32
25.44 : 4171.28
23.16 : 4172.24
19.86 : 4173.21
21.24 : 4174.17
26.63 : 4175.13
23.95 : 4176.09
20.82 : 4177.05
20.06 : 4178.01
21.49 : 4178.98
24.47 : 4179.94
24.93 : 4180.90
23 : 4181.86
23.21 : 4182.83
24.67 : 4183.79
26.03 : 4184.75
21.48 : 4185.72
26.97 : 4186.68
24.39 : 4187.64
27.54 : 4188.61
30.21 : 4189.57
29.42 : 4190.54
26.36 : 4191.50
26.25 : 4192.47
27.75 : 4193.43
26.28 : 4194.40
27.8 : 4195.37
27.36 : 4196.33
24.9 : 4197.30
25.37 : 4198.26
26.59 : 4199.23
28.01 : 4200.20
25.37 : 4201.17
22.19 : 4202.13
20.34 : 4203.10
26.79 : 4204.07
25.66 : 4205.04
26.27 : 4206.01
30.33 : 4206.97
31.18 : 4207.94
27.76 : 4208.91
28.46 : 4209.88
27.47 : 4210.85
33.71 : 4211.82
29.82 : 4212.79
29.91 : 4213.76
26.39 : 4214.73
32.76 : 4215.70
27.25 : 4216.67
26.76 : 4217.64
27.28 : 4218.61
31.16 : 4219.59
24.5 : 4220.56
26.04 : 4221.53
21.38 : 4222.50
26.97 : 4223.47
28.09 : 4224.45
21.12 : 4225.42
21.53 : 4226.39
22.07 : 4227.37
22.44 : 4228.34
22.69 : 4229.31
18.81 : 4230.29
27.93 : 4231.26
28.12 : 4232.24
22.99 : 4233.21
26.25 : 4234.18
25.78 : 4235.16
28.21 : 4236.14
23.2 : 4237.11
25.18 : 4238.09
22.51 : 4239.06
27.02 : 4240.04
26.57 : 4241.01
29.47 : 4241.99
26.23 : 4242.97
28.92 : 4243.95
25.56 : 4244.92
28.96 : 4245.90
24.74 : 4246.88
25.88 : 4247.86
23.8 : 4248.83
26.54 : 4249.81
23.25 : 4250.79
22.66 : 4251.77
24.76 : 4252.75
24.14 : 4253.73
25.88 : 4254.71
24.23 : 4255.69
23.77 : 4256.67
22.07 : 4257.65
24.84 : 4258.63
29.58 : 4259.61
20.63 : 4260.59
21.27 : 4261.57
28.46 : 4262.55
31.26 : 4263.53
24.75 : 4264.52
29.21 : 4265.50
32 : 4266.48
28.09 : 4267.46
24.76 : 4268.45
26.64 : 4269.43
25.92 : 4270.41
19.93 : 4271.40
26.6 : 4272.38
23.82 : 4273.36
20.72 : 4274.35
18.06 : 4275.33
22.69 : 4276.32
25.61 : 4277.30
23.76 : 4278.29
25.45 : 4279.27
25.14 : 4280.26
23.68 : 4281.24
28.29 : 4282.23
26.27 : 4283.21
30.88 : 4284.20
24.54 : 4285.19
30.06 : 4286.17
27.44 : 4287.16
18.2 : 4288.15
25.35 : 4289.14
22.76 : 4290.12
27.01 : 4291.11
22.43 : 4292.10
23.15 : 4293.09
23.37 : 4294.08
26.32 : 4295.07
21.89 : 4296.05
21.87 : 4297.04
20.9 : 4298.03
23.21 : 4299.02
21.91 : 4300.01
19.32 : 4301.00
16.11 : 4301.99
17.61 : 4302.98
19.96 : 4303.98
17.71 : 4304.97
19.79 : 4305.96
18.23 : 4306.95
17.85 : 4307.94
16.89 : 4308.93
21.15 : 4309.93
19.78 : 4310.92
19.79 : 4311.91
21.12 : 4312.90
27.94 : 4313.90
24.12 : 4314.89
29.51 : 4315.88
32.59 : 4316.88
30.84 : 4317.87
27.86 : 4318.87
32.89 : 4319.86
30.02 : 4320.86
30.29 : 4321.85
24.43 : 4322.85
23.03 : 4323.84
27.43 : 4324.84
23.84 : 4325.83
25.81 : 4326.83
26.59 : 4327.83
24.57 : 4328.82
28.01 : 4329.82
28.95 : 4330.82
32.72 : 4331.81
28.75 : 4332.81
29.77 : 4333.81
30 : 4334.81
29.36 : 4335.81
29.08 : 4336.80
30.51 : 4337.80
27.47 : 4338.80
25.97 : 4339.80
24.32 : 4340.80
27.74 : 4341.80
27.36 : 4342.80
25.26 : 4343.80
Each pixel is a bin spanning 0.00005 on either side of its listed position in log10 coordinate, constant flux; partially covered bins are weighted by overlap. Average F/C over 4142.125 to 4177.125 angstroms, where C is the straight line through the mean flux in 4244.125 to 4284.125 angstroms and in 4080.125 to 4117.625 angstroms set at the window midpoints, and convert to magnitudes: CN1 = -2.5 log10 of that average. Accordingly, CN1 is 0.09 mag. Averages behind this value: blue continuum 26.5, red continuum 25.2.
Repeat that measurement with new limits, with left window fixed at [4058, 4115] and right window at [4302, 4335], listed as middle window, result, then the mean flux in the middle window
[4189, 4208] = -0.06 mag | 26.6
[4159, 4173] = 0.05 mag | 24.3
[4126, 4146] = 0.01 mag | 25.3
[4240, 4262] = 0.00 mag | 25.2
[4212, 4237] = -0.03 mag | 25.9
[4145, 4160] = 0.06 mag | 24.1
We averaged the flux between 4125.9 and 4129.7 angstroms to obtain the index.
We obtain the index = 25.4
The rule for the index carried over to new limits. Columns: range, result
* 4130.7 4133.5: 27.3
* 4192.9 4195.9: 27.3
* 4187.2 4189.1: 26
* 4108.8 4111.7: 26.9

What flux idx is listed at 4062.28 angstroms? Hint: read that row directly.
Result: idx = 22.16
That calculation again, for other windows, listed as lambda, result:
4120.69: 24.54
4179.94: 24.47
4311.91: 19.79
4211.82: 33.71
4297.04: 21.87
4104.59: 26.65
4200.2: 28.01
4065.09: 17.81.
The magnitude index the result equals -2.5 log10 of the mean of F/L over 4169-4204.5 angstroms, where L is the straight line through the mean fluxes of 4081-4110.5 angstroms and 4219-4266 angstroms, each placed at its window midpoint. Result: 0.03 mag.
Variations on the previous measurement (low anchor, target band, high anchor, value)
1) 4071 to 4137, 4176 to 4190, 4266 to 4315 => 0.03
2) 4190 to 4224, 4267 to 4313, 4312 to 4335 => 0.20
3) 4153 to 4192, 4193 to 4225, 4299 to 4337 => -0.11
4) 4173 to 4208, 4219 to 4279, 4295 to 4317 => -0.08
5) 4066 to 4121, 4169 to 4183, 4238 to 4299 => 0.12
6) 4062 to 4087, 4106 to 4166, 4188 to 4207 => 0.02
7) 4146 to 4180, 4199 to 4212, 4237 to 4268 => -0.09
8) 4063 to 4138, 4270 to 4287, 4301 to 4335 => 0.00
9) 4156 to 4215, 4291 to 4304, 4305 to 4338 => 0.19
